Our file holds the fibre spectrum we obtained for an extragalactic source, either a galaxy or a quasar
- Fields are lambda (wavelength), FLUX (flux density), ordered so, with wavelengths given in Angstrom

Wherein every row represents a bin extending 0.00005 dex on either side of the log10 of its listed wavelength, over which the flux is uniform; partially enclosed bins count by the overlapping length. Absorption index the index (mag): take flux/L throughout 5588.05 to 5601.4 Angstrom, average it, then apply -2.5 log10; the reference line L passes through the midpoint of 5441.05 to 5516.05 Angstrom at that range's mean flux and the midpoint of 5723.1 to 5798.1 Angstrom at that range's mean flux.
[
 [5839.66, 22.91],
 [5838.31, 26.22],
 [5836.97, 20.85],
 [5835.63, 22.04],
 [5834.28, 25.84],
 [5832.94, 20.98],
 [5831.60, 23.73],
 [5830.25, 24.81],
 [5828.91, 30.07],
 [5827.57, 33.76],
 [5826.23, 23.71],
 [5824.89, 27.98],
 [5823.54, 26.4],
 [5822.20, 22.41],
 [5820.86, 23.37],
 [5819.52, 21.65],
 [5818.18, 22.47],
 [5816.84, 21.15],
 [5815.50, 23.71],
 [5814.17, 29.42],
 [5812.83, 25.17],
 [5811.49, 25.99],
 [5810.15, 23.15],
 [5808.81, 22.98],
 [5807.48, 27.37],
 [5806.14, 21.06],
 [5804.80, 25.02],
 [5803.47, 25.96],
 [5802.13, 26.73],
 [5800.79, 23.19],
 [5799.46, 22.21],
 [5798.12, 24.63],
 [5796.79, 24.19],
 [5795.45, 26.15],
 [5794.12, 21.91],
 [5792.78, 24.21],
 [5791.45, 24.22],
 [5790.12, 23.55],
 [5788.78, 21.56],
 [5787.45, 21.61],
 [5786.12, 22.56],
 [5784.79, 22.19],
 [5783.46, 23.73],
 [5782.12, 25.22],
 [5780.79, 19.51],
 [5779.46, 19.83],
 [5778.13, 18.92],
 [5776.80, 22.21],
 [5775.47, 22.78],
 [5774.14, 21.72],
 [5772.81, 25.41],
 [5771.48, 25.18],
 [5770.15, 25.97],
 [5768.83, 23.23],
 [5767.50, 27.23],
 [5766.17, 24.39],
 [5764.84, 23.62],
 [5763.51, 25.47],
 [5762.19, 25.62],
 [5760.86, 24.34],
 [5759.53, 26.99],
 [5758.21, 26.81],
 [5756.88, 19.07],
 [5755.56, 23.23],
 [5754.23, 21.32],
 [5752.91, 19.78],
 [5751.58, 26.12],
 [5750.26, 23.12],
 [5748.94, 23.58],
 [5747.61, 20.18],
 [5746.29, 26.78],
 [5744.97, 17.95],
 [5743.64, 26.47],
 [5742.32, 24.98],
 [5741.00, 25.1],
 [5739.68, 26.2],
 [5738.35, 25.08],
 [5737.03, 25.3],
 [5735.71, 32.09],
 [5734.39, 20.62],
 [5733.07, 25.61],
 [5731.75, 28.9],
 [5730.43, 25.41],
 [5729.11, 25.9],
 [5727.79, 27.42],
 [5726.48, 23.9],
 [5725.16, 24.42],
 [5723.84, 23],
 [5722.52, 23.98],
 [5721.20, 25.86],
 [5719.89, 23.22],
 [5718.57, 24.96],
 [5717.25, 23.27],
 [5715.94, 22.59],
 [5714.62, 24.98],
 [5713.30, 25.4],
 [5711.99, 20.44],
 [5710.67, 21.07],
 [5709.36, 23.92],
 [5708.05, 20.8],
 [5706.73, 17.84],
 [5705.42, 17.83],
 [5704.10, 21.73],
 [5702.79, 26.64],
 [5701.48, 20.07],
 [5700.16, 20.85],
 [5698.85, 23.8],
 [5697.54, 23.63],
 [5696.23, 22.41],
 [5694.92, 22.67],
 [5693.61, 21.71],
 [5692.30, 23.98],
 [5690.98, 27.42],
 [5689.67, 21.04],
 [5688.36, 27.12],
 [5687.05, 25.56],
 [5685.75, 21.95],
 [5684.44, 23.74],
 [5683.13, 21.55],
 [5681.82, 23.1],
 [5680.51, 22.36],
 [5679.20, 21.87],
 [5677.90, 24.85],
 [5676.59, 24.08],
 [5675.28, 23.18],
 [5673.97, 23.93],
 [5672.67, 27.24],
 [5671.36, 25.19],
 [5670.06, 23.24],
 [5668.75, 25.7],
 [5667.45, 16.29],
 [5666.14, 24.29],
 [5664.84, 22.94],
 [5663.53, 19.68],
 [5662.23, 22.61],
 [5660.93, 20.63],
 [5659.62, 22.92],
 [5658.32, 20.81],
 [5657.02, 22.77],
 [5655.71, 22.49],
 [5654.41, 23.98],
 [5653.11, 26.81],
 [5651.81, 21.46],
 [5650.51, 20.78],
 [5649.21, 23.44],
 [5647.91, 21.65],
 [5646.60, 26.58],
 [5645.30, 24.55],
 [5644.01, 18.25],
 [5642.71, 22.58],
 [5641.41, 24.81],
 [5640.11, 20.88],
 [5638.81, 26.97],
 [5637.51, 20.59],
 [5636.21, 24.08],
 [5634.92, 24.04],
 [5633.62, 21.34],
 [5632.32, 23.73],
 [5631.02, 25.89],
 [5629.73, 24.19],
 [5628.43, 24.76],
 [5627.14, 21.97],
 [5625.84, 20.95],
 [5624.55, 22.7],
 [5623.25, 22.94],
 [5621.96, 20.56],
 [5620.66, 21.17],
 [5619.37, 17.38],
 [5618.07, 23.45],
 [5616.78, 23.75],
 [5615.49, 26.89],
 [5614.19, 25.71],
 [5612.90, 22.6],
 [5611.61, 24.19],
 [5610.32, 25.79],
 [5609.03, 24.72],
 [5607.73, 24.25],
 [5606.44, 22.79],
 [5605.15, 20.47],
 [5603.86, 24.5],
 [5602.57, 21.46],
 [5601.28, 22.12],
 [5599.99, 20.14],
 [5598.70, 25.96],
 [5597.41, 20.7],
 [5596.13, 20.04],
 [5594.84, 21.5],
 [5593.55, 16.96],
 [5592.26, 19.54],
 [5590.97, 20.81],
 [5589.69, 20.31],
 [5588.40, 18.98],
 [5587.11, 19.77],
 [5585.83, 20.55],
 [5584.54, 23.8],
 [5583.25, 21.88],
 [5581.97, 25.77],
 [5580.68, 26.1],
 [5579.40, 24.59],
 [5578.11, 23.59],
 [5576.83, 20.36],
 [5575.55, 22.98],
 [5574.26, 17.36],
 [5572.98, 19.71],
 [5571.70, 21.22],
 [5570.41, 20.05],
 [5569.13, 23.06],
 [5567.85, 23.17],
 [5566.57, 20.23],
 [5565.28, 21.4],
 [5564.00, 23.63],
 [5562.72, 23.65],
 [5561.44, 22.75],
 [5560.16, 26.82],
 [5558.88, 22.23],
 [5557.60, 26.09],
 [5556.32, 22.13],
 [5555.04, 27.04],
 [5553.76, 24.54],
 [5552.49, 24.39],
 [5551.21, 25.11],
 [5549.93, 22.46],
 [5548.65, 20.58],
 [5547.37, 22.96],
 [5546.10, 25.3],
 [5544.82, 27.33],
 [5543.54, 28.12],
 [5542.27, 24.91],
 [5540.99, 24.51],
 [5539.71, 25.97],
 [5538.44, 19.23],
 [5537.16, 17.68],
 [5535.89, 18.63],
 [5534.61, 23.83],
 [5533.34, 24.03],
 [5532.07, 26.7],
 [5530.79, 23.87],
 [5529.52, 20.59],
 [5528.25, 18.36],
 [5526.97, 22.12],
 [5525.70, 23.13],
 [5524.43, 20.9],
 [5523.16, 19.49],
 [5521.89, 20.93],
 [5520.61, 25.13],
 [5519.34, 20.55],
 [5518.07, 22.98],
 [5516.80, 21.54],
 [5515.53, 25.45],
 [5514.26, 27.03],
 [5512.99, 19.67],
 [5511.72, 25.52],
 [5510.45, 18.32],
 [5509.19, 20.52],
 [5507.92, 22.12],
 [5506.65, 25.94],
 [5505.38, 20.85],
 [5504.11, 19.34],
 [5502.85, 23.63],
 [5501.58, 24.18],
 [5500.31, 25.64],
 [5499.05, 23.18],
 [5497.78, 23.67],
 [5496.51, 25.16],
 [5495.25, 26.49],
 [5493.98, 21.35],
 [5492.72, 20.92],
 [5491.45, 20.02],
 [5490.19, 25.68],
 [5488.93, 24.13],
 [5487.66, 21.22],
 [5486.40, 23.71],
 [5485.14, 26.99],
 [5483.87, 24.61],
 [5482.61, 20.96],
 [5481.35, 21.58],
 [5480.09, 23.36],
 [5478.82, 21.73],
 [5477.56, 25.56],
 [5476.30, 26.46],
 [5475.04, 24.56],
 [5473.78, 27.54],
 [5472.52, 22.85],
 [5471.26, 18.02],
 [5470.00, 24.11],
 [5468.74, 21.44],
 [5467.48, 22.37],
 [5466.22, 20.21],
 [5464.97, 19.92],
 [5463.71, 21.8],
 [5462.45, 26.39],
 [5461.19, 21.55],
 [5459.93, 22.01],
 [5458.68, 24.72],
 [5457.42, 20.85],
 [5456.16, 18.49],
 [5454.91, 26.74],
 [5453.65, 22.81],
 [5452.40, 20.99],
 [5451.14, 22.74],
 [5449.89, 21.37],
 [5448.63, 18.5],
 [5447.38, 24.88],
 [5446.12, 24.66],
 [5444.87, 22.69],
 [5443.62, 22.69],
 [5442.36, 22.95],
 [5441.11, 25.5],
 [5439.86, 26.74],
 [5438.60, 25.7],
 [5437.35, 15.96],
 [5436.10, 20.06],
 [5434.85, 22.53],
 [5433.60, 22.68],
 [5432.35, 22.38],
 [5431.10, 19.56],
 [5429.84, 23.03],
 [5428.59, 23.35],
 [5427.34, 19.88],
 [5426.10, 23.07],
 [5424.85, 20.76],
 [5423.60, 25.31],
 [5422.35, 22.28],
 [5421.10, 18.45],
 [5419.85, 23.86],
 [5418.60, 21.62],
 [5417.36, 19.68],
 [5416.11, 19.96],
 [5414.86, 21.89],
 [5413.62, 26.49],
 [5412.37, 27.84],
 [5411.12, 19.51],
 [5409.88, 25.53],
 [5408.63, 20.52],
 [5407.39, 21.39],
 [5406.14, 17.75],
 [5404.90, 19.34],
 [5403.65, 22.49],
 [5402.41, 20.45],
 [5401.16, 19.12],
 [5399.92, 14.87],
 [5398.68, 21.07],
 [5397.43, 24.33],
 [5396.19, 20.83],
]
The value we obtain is 0.136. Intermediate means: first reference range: 23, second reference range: 24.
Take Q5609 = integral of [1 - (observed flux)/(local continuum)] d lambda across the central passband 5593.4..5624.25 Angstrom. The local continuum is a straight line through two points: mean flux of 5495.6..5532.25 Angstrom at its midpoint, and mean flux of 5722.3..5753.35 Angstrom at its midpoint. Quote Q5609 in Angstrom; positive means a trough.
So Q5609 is 1.2 Angstrom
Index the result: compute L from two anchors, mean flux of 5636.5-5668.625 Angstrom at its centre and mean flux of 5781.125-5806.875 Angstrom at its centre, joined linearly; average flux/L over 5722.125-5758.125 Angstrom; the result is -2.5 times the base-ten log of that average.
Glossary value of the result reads -0.05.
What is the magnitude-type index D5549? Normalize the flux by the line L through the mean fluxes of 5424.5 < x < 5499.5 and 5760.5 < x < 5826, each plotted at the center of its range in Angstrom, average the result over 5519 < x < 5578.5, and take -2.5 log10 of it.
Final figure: 0.01 mag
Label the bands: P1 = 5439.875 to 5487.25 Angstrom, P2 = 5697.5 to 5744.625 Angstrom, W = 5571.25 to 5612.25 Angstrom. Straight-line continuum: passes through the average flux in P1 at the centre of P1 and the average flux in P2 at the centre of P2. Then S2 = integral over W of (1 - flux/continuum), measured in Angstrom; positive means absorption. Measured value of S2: 2.6 Angstrom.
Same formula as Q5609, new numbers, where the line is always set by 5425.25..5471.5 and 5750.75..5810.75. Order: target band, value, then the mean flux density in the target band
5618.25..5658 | 0.41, 22.8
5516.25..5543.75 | 0.33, 22.3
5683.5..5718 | 0.75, 22.8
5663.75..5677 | -0.18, 23.5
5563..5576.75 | 0.88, 21.3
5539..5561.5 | -1.95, 24.7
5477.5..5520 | -1.00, 23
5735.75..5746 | -0.67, 25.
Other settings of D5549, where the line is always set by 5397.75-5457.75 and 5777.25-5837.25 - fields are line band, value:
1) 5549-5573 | -0.03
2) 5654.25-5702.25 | 0.01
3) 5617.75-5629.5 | 0.06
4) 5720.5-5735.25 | -0.07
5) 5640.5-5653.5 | 0.01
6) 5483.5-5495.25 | -0.05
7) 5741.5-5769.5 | -0.01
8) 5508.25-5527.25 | 0.01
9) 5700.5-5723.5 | 0.04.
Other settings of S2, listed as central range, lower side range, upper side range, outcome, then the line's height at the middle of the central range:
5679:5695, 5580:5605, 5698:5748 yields -0.2 Angstrom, 23.2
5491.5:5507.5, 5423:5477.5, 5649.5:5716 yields -0.4 Angstrom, 22.7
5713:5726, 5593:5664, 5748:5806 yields -0.5 Angstrom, 23.2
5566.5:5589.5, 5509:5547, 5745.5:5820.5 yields 1.1 Angstrom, 23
